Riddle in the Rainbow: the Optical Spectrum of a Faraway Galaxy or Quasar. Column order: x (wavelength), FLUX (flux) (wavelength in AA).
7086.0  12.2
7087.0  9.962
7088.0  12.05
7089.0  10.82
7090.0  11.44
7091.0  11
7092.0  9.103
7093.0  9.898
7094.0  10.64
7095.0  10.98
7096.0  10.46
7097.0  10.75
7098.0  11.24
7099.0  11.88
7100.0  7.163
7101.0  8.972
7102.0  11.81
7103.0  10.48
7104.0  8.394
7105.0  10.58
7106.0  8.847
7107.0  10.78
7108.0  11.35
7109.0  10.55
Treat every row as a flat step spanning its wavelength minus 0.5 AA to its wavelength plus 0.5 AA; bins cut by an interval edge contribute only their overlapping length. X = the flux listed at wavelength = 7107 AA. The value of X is 10.78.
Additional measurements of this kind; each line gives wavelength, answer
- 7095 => 10.98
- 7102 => 11.81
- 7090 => 11.44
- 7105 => 10.58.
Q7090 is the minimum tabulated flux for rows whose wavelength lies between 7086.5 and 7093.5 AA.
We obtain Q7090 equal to 9.103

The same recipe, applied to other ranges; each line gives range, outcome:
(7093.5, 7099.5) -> 10.46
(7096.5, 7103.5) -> 7.163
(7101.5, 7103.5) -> 10.48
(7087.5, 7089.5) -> 10.82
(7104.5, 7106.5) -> 8.847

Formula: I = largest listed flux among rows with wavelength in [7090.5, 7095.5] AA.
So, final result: 11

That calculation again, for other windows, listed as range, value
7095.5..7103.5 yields 11.88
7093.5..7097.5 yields 10.98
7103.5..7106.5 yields 10.58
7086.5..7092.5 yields 12.05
